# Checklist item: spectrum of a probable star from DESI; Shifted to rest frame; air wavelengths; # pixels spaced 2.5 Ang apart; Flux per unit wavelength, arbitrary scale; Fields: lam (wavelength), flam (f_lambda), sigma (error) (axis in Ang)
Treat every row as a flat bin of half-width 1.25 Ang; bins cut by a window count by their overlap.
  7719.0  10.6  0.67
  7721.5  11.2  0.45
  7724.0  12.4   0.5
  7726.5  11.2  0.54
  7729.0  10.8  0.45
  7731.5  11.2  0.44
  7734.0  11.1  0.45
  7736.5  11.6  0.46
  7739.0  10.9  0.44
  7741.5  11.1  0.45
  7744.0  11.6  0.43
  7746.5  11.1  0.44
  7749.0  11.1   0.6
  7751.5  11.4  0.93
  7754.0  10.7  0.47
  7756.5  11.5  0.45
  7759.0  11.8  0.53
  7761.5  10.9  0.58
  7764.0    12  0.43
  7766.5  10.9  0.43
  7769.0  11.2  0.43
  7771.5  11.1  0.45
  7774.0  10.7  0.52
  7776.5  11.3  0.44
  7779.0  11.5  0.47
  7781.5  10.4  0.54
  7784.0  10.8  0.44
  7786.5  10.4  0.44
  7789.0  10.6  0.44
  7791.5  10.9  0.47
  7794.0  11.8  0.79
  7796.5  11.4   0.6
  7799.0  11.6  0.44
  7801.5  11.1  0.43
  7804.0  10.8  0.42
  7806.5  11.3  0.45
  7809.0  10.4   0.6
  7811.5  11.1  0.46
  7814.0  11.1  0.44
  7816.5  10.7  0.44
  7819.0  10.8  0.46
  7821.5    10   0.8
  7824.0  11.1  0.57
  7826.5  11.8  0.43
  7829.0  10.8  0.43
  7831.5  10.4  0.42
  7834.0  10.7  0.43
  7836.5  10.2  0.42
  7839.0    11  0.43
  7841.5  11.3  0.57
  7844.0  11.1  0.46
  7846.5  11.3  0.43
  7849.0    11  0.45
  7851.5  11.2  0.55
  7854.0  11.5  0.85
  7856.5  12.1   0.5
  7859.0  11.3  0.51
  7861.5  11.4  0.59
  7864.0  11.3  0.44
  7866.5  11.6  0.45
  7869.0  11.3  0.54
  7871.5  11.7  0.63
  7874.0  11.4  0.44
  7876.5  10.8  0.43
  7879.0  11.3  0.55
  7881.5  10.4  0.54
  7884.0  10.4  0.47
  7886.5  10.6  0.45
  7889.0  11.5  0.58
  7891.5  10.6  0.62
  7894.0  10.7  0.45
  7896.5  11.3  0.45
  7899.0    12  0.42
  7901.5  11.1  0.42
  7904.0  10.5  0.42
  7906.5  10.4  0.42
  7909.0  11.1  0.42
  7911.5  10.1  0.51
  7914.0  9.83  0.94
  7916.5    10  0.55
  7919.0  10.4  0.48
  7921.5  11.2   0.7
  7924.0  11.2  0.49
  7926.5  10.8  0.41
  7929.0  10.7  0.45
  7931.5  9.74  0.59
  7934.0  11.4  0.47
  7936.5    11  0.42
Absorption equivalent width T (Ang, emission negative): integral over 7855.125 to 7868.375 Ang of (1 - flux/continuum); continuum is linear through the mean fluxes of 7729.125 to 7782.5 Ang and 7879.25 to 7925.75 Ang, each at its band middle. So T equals -0.8 Ang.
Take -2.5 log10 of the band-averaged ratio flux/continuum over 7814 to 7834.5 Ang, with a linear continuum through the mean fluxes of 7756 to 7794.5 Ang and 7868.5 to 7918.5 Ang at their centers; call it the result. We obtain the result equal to 0.02 mag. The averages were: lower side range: 11.1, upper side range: 10.8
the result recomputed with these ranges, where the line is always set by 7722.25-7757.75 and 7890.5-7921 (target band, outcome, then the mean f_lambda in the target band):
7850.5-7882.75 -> -0.050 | 11.3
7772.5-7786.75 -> 0.024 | 10.9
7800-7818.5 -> 0.009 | 10.9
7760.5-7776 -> 0.002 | 11.1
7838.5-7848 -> -0.028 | 11.2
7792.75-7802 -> -0.043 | 11.5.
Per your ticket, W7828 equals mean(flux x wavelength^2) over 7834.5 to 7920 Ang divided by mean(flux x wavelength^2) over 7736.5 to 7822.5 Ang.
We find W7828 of 1.0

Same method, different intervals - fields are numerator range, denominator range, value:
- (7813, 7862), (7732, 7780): 1.00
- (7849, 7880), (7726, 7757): 1.05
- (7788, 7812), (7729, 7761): 1.00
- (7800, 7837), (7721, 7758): 0.98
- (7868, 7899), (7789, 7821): 1.02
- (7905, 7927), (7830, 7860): 0.97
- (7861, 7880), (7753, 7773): 1.04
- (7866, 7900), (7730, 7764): 1.02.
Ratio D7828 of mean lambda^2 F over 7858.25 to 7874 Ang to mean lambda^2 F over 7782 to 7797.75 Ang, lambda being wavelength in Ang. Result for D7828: 1.06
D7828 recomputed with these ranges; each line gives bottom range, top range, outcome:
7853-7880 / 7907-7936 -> 0.94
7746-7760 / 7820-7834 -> 0.98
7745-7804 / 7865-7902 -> 1.03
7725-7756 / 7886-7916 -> 1.01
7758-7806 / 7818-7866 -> 1.01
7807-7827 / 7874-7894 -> 1.01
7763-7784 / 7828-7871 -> 1.02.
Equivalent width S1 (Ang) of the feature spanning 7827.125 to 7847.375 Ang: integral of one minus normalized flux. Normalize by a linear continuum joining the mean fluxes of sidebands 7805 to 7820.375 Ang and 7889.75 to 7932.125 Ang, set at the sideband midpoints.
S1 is 0.0 Ang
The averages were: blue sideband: 10.9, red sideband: 10.7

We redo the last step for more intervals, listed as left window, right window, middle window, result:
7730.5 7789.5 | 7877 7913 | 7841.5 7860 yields -0.7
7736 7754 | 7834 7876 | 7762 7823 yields 1.3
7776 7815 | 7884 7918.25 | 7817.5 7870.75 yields -1.1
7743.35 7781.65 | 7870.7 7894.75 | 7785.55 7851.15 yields 0.8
